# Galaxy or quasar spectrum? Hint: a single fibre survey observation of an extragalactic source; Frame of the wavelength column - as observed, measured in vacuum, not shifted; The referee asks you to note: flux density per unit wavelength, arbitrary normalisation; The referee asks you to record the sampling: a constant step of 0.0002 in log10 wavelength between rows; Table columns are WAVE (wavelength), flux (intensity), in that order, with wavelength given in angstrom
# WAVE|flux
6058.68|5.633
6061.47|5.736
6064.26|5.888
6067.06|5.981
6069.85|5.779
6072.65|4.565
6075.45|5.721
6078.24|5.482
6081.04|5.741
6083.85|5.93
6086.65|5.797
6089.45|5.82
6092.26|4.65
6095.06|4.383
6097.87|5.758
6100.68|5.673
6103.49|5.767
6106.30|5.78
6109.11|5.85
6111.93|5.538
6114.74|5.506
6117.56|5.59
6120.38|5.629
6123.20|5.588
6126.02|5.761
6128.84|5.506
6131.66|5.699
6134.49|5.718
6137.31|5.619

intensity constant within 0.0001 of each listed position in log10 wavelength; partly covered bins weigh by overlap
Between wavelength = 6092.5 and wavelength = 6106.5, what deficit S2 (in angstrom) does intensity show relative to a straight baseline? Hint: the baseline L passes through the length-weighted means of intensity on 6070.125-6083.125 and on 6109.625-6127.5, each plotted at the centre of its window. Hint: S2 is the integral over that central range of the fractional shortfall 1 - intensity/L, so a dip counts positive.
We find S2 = 0.4 angstrom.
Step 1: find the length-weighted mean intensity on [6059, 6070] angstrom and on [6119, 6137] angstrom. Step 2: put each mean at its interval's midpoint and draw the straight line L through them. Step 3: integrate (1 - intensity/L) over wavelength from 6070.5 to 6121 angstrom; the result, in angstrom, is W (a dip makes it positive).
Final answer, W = 2.0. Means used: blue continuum 5.83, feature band 5.51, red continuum 5.65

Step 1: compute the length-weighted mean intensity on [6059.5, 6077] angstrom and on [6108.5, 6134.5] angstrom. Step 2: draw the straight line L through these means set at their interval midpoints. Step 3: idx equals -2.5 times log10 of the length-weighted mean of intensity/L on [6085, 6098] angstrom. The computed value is 0.07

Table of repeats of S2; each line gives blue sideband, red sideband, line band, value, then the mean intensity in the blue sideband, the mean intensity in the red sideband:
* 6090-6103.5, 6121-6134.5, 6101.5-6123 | -0.9 angstrom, 5.23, 5.65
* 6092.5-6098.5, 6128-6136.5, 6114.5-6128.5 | -0.5 angstrom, 4.9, 5.65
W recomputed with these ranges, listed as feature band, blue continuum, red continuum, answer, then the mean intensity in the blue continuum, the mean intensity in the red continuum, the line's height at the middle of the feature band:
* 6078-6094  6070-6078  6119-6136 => -0.54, 5.29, 5.65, 5.37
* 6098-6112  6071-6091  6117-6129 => -0.34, 5.57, 5.63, 5.6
